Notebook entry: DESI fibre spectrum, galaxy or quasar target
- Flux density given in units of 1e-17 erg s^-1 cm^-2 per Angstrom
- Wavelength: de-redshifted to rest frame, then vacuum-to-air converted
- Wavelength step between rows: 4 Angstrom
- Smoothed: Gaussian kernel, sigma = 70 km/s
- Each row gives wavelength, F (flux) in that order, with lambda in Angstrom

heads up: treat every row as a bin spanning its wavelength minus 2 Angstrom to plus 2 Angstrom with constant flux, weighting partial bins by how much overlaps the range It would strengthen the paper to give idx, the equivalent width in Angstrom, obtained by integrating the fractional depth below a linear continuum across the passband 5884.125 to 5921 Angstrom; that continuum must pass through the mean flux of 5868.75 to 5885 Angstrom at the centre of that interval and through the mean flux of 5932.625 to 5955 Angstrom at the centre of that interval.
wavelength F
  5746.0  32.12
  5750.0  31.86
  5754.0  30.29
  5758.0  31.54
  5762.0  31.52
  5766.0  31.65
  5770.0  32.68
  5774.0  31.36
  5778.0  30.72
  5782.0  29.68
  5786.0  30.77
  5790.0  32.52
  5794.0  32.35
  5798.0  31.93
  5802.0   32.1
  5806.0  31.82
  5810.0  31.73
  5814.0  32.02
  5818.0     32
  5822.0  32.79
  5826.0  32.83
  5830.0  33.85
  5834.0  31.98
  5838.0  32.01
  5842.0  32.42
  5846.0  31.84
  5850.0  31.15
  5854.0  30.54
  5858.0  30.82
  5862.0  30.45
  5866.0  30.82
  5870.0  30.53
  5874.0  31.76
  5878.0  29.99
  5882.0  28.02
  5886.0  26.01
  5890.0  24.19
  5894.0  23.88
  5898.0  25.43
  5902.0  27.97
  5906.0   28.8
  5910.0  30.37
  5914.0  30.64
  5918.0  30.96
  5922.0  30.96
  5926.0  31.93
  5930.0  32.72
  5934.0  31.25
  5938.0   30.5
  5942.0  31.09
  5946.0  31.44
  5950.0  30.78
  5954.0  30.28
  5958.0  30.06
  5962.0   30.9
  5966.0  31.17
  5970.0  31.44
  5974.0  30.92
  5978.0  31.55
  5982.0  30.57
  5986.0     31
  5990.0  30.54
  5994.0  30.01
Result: 3.12 Angstrom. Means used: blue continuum 29.8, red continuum 30.9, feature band 27.7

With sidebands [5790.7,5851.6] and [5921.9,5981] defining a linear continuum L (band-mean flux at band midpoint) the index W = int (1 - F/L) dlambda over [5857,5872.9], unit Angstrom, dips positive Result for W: 0.6 Angstrom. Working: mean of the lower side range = 32.2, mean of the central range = 30.7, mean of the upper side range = 31.1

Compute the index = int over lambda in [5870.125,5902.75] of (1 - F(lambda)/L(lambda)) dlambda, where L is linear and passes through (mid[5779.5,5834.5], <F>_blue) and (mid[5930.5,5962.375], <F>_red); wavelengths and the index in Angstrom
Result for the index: 4.21 Angstrom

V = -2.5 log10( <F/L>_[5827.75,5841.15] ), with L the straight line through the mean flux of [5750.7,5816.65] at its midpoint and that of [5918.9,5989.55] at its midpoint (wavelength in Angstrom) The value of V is -0.04 mag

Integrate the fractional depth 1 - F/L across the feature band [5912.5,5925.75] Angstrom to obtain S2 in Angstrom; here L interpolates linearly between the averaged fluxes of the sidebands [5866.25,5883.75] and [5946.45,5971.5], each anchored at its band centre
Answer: -0.2 Angstrom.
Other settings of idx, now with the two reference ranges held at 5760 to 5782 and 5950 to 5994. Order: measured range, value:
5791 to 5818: -0.6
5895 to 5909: 1.6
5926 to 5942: -0.3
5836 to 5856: -0.3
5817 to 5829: -0.6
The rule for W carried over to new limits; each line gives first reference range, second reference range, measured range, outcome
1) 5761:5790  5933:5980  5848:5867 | 0.2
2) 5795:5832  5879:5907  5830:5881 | -3.6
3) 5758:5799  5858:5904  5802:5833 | -2.2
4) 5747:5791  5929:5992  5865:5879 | 0.1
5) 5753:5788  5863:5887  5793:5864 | -3.7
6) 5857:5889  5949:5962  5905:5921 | -0.2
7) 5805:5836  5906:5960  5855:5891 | 2.7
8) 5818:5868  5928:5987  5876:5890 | 1.8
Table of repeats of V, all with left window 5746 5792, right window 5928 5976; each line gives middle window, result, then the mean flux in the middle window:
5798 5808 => -0.02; 32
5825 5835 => -0.06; 33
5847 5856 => 0.01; 31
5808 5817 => -0.02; 31.9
